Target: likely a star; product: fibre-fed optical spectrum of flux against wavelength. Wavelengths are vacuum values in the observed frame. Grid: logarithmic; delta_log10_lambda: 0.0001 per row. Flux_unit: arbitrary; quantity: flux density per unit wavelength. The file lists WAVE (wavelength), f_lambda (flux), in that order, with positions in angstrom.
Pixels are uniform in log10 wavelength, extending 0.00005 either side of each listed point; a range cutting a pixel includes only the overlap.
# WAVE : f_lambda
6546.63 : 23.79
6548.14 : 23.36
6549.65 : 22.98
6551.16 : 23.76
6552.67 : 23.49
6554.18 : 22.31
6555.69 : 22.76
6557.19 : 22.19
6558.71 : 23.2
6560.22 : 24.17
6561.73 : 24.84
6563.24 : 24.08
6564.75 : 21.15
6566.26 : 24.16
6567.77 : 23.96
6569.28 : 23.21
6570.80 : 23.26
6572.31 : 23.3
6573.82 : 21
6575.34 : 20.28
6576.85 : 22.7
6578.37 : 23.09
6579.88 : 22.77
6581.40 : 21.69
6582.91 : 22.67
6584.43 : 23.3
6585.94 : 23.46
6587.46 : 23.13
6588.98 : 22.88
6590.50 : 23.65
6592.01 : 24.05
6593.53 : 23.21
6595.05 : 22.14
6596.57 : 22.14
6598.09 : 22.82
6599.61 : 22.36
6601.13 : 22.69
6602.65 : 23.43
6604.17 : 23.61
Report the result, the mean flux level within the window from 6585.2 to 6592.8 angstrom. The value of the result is 23.4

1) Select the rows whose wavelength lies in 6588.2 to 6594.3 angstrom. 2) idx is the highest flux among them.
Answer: 24.05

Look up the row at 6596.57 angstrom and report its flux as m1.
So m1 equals 22.14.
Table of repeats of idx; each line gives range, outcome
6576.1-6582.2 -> 23.09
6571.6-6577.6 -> 23.3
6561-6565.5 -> 24.84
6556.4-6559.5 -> 23.2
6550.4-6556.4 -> 23.76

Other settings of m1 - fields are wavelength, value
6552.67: 23.49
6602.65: 23.43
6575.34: 20.28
